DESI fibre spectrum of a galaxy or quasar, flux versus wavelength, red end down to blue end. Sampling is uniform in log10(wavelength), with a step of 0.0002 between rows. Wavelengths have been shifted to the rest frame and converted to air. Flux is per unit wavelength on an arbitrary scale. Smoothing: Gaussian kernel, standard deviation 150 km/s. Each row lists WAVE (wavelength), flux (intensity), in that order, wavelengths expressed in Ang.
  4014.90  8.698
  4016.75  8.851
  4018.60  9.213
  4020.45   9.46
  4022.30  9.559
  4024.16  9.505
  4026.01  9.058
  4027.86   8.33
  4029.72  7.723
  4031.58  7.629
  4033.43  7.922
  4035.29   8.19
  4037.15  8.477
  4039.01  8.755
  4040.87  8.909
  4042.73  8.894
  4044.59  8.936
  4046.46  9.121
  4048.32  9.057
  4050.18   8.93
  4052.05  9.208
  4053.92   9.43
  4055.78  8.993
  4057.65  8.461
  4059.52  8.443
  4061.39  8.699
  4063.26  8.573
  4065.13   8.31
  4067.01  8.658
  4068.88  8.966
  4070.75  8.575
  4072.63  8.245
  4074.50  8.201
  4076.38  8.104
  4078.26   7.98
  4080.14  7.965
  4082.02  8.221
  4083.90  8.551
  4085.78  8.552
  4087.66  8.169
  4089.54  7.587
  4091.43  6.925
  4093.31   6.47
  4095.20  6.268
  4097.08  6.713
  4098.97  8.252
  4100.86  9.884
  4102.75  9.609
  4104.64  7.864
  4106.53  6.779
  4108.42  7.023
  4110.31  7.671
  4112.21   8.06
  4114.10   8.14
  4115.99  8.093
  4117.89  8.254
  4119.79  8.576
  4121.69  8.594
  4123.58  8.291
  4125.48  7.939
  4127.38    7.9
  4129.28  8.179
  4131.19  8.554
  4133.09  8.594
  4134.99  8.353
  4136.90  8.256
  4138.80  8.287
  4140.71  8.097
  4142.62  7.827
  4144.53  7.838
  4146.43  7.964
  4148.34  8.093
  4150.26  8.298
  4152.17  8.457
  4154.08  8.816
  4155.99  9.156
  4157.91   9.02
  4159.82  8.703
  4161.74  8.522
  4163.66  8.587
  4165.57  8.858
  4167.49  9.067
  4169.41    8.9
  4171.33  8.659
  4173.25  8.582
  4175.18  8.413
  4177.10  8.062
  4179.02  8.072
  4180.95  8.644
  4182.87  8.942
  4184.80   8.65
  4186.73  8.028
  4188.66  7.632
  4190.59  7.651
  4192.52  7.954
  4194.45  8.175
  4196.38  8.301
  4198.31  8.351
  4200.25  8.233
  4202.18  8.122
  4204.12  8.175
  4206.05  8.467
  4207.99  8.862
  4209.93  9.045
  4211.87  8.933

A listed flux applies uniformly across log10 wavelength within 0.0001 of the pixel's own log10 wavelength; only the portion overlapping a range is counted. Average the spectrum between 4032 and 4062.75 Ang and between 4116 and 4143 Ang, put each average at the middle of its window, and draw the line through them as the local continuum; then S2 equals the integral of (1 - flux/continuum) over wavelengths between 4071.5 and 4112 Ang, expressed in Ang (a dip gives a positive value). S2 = 3.0 Ang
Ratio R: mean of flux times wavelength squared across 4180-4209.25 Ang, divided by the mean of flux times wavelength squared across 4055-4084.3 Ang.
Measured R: 1.04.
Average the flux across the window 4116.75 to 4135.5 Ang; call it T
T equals 8.32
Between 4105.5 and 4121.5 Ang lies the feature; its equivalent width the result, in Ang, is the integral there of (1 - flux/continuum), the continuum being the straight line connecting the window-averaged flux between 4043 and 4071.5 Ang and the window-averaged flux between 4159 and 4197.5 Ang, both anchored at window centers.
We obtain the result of 1.4 Ang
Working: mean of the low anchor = 8.83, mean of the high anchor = 8.42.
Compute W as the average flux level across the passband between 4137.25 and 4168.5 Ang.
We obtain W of 8.47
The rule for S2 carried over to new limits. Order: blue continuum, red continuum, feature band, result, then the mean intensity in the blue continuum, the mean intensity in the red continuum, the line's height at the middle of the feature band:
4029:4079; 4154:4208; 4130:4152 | 0.7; 8.58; 8.46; 8.49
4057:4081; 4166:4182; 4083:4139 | 3.0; 8.4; 8.56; 8.46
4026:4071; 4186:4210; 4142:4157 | 0.0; 8.64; 8.2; 8.35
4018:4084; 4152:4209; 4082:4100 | 2.2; 8.64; 8.47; 8.59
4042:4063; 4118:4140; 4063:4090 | 1.3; 8.91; 8.31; 8.73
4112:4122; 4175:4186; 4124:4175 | -0.4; 8.28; 8.46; 8.37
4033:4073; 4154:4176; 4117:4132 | 0.8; 8.73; 8.77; 8.76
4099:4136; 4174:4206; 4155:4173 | -1.3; 8.23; 8.22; 8.22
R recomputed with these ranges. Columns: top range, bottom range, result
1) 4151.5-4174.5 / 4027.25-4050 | 1.10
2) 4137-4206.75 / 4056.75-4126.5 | 1.08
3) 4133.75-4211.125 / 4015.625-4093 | 1.04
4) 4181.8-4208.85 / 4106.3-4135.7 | 1.06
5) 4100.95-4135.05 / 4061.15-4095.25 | 1.03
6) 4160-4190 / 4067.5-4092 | 1.09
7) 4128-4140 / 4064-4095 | 1.07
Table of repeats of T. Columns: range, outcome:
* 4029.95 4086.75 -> 8.55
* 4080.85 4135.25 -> 8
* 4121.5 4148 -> 8.18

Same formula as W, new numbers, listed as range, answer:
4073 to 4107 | 7.92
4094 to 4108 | 7.85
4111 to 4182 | 8.4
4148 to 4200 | 8.47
